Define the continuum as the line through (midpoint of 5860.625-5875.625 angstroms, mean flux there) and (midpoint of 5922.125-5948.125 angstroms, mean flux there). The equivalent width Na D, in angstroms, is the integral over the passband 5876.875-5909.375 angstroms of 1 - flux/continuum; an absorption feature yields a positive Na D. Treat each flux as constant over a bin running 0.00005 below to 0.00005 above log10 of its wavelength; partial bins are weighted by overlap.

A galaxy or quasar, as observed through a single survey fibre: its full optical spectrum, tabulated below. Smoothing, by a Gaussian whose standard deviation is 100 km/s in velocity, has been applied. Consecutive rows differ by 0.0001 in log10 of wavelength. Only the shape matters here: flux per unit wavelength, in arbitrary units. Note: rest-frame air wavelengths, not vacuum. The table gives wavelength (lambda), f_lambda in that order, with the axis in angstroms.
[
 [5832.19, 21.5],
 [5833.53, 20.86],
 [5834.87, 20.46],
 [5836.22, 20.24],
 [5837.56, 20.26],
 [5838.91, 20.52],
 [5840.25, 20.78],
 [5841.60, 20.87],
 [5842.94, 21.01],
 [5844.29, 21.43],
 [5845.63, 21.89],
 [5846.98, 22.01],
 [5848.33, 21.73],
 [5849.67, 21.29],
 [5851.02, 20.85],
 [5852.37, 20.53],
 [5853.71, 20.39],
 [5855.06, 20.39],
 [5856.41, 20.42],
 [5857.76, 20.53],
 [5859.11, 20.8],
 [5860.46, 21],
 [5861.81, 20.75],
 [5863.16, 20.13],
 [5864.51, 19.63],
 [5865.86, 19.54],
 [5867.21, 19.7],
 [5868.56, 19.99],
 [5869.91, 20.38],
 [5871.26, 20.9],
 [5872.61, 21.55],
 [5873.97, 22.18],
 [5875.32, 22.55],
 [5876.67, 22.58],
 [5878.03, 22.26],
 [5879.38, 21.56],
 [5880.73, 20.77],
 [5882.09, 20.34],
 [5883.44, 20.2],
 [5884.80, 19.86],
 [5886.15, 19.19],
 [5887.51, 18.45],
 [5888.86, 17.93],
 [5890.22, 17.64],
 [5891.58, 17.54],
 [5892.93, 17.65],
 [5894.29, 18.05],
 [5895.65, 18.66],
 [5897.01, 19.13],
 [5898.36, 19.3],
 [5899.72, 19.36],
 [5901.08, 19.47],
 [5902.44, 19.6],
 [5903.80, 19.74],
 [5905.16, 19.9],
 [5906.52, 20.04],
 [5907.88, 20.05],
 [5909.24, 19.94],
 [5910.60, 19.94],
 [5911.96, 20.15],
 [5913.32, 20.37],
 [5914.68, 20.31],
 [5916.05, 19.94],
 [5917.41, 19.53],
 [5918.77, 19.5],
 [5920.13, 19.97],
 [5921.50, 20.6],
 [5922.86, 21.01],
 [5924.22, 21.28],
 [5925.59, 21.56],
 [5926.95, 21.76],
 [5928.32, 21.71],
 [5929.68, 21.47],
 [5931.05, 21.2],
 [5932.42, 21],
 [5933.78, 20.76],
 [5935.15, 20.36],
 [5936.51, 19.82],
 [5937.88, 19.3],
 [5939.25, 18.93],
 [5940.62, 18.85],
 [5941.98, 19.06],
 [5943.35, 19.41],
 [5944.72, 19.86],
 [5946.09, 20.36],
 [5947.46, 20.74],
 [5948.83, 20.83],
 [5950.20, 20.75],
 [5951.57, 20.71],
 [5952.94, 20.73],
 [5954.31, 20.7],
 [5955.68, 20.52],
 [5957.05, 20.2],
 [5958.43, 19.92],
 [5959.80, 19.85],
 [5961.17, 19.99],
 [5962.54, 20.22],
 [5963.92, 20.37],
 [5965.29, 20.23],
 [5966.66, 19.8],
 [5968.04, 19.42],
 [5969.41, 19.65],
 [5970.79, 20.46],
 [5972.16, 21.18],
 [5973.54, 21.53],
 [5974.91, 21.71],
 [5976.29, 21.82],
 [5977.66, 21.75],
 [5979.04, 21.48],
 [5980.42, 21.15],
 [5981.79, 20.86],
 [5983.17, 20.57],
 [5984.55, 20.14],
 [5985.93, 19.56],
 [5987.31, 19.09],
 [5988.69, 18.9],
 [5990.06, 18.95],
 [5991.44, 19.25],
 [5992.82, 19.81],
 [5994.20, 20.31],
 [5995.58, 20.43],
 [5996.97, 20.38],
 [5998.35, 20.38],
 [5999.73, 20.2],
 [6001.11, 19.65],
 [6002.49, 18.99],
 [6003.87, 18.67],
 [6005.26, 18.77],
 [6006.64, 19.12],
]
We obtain 1.7 angstroms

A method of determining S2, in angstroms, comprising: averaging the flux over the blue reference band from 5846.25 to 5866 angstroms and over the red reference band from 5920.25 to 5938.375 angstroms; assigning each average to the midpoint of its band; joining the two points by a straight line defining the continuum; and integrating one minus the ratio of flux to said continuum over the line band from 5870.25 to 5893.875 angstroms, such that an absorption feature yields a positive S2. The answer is 0.7 angstroms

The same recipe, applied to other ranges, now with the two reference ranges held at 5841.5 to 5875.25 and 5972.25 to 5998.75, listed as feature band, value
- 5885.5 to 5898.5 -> 1.5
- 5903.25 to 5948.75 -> 0.8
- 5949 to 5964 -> 0.1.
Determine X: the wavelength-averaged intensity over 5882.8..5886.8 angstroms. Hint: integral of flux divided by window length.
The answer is 19.7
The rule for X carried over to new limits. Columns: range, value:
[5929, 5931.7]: 21.3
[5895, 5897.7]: 18.9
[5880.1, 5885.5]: 20.3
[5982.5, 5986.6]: 20.1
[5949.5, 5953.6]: 20.7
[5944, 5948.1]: 20.3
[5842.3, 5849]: 21.6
